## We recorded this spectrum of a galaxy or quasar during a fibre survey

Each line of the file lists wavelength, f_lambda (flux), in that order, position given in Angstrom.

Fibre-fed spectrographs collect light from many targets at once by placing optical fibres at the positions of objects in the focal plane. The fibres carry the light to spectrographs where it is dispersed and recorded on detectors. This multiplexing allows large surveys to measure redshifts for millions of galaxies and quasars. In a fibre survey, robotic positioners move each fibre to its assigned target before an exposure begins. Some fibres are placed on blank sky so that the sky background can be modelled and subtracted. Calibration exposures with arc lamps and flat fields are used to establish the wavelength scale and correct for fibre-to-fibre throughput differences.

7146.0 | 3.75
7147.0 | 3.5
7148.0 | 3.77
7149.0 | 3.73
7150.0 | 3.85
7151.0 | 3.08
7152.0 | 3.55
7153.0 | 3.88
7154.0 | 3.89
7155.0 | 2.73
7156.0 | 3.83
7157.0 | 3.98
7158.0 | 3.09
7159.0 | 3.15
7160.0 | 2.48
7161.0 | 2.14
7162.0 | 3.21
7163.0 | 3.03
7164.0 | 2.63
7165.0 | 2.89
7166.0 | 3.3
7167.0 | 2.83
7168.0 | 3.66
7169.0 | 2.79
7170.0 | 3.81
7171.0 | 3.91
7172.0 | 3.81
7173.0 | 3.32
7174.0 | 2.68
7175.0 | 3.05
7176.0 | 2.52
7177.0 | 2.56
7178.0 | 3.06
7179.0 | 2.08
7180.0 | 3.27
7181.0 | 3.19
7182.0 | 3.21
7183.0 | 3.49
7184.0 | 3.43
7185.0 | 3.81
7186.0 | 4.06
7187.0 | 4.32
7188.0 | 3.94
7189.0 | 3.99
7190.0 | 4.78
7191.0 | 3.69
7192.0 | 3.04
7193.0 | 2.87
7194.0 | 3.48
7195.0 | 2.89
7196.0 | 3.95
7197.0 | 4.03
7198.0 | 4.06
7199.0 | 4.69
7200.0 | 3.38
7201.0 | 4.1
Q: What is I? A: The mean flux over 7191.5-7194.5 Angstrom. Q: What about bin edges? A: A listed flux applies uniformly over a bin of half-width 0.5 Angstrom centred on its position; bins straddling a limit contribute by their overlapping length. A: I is 3.13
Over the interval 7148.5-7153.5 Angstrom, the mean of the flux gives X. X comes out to 3.62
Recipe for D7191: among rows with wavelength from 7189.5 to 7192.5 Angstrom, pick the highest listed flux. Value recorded 4.78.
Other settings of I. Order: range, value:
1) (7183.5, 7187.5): 3.9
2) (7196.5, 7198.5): 4.04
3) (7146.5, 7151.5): 3.59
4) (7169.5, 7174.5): 3.51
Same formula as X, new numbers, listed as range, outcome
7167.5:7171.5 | 3.54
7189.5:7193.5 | 3.6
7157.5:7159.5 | 3.12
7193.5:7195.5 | 3.19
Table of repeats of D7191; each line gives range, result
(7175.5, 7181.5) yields 3.27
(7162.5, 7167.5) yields 3.3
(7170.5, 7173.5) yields 3.91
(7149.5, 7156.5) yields 3.89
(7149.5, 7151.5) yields 3.85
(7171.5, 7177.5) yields 3.81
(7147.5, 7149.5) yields 3.77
